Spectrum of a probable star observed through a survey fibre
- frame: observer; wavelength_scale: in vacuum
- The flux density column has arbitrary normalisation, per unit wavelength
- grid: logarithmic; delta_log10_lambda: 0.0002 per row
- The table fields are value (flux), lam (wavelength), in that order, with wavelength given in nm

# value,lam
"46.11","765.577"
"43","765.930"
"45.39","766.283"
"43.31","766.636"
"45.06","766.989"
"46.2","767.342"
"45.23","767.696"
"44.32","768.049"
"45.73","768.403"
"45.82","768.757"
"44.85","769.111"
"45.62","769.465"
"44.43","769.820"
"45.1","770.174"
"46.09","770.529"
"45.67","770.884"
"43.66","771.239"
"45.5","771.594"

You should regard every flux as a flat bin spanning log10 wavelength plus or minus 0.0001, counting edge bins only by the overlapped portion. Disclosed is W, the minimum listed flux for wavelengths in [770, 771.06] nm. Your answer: 45.1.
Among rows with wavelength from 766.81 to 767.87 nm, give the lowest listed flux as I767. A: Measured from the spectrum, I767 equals 45.06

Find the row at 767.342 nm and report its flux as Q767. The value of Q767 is 46.2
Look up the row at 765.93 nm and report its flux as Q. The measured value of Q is 43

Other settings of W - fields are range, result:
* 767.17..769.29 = 44.32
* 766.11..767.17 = 43.31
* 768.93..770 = 44.43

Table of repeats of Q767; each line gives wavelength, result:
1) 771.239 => 43.66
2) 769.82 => 44.43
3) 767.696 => 45.23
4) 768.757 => 45.82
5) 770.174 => 45.1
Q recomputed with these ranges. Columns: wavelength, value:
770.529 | 46.09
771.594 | 45.5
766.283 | 45.39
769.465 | 45.62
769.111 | 44.85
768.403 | 45.73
